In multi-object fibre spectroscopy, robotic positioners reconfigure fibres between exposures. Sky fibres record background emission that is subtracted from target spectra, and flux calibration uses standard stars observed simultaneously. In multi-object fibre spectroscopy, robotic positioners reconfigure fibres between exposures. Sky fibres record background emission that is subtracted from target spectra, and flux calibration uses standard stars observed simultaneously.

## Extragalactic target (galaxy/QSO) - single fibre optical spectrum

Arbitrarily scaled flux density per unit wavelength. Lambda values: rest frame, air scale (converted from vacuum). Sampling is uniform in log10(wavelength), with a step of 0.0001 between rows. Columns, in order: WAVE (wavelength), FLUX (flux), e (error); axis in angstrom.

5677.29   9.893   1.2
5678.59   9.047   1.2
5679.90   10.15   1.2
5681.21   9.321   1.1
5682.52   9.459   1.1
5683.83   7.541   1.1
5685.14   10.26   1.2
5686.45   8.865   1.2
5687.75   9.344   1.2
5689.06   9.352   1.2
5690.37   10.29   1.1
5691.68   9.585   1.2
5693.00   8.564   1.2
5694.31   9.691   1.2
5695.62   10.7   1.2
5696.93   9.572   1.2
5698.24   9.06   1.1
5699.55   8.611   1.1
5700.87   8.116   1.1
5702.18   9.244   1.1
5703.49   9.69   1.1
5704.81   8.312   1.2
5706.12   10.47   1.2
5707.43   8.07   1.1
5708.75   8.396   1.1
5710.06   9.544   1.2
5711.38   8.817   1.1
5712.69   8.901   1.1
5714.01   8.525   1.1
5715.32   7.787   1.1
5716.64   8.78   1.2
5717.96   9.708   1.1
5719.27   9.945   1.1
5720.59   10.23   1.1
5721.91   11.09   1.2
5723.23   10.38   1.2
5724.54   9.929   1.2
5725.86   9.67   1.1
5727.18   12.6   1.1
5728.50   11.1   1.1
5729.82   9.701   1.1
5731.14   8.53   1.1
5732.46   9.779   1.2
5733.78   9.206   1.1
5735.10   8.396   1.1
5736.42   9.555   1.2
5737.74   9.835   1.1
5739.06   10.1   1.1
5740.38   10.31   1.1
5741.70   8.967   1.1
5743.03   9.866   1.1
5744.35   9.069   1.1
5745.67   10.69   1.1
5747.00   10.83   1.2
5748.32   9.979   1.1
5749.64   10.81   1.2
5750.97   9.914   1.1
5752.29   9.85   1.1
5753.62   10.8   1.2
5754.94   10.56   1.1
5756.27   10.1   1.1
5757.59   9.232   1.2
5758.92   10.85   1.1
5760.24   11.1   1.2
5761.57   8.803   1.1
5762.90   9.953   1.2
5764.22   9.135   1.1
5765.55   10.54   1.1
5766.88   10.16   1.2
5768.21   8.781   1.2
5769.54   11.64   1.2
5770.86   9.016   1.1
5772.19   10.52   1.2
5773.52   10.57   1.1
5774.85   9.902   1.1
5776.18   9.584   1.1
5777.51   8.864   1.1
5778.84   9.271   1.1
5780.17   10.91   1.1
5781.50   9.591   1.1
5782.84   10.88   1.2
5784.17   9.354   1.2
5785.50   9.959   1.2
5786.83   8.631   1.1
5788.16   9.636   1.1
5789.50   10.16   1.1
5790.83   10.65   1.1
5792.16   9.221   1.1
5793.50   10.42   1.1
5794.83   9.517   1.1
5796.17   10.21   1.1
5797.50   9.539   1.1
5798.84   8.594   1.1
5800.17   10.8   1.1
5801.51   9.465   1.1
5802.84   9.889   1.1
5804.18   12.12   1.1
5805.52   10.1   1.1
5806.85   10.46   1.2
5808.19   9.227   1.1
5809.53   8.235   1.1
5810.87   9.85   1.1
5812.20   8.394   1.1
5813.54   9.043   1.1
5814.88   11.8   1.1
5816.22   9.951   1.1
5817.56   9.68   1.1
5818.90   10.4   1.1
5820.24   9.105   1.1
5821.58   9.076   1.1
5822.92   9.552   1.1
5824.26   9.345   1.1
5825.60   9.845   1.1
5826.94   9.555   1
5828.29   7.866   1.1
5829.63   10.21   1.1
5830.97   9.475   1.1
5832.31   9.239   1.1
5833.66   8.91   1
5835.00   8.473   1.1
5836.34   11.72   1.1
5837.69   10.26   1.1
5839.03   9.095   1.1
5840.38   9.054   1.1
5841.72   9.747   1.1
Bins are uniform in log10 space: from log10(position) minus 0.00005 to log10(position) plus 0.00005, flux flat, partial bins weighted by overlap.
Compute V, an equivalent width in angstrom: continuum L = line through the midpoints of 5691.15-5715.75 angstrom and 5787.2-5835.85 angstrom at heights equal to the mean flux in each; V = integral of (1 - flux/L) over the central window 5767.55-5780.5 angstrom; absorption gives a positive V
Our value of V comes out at -0.6 angstrom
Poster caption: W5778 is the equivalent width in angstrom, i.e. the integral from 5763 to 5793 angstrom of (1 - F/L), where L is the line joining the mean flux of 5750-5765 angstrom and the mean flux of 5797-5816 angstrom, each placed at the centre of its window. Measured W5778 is 0.3 angstrom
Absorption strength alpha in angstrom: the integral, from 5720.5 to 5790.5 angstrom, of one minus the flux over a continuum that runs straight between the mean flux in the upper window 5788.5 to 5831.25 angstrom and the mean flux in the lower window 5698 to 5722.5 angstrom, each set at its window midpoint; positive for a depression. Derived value -4.3 angstrom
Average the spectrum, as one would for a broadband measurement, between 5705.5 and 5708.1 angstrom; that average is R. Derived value 9.24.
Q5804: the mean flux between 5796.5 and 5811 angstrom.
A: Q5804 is 9.85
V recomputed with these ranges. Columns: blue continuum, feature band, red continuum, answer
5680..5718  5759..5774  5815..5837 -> -1.1 angstrom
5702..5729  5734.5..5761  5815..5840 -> -1.3 angstrom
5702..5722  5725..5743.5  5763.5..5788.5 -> -0.8 angstrom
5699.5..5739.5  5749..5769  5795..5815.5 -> -0.9 angstrom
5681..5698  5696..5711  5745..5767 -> 0.9 angstrom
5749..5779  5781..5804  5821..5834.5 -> -0.4 angstrom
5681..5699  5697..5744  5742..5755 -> 1.7 angstrom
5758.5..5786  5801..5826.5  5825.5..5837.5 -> -0.4 angstrom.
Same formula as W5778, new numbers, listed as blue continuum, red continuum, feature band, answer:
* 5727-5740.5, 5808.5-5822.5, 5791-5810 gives -0.6 angstrom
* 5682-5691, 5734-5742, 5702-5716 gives 0.8 angstrom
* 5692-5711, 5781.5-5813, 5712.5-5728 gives -0.9 angstrom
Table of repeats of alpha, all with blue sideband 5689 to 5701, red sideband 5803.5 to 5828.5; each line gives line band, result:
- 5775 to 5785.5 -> -0.21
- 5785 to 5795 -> -0.16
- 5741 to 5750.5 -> -0.50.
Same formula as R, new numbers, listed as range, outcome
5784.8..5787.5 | 9.32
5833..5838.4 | 9.85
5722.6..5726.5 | 10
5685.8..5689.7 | 9.21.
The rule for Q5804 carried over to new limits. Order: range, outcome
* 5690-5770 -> 9.71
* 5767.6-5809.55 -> 9.89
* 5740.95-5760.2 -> 10.1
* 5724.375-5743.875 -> 9.82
